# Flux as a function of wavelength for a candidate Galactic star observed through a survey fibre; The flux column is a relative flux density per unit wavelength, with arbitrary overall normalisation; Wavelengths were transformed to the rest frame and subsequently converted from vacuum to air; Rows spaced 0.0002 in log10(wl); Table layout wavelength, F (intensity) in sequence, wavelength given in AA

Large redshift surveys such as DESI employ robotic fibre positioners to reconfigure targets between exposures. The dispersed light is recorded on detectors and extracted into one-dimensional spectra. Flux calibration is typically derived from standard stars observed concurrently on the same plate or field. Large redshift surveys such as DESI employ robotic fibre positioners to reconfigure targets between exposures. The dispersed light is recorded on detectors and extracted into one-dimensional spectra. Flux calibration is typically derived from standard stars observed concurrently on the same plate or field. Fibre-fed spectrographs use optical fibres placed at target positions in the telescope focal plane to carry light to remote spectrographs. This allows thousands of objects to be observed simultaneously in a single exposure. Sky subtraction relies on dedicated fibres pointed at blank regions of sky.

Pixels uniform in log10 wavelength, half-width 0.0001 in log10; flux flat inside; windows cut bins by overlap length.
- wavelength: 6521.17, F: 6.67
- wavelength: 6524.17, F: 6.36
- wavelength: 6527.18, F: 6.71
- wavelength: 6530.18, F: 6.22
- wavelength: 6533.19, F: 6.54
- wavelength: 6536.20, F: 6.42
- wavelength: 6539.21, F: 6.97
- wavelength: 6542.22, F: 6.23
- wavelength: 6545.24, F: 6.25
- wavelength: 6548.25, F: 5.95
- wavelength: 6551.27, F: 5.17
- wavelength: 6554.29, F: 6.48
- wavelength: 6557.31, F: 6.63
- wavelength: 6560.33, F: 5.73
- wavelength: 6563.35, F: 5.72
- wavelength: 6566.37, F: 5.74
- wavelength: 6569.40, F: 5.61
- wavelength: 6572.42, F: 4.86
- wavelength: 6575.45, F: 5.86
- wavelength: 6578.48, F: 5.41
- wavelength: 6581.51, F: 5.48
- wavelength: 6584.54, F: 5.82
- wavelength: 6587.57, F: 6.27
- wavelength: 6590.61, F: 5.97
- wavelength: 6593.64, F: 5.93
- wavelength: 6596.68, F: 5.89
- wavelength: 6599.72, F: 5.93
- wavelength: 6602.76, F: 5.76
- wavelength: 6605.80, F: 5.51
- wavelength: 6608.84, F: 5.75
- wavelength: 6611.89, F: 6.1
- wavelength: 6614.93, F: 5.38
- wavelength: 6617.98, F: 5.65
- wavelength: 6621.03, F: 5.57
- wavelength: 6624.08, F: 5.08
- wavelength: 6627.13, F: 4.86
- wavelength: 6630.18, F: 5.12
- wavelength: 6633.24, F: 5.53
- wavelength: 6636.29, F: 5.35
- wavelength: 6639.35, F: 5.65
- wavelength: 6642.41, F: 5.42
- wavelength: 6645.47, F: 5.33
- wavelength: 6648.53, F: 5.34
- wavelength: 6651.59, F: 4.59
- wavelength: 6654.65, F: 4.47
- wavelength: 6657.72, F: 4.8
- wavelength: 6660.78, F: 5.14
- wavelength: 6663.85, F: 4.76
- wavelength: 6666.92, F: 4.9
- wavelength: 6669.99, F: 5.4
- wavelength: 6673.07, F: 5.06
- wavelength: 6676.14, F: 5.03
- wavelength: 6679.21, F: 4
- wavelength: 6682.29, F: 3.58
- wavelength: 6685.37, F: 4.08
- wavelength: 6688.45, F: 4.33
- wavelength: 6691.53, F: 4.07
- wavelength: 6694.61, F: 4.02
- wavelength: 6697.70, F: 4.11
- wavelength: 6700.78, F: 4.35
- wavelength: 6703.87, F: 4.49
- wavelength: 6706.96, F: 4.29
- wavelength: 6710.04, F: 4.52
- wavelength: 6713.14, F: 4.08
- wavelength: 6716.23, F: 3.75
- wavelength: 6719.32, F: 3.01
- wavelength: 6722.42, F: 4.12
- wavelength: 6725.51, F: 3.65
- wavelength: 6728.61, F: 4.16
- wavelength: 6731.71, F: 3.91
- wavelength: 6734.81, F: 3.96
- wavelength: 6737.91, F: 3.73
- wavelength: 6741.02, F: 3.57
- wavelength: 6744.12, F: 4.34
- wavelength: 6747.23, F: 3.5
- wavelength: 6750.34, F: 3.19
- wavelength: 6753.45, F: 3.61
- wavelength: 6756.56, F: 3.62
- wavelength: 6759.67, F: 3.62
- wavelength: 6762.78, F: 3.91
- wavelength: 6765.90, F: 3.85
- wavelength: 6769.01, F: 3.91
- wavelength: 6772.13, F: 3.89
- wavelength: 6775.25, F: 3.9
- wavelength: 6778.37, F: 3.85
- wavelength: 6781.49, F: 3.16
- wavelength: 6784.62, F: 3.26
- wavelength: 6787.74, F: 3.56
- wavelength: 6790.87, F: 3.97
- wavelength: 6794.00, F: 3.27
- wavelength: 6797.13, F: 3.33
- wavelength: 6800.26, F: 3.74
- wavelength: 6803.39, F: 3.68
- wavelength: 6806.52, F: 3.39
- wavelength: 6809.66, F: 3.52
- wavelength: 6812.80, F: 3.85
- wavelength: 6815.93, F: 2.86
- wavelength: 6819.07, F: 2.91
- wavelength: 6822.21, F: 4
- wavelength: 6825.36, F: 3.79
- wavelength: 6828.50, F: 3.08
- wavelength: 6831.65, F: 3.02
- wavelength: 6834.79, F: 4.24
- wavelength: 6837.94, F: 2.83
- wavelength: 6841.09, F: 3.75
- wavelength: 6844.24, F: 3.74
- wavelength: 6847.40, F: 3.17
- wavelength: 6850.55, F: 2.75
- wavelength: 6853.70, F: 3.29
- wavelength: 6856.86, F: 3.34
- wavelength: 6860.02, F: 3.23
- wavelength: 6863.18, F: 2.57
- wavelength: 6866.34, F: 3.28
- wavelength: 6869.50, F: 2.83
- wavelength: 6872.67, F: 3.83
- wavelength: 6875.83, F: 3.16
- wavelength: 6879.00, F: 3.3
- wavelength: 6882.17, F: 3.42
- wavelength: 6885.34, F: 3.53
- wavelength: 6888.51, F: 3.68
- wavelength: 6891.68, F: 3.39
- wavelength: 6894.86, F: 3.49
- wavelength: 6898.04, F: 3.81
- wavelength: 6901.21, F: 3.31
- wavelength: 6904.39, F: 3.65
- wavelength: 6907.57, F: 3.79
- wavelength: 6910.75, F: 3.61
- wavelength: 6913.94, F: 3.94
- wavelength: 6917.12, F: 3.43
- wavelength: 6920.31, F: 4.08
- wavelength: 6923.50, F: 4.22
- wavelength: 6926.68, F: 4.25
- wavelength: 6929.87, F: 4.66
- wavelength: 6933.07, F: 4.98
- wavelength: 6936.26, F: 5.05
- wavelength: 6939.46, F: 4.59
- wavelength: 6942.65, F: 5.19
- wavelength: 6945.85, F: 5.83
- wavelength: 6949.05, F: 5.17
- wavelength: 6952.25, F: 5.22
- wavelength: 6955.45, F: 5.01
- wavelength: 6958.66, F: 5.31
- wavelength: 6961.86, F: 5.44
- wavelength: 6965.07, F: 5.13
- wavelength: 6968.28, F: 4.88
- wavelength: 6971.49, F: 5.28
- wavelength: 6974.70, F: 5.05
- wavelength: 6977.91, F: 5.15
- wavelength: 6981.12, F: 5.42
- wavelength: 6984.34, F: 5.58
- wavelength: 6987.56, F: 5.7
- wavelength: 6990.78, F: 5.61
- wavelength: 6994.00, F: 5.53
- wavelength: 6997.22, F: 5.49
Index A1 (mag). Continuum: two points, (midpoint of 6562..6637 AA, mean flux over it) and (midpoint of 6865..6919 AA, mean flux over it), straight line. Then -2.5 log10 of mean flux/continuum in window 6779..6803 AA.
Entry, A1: 0.21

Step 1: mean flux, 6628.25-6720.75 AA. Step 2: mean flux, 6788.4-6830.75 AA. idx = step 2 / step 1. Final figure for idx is 0.75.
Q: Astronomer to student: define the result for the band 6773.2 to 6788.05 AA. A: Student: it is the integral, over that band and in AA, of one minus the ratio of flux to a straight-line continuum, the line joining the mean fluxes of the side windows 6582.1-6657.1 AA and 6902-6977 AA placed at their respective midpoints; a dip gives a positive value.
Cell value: 4.5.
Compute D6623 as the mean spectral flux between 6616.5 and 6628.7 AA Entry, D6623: 5.29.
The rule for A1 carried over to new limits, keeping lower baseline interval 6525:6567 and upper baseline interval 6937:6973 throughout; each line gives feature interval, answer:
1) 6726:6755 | 0.45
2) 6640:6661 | 0.18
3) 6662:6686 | 0.26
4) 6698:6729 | 0.39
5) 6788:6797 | 0.49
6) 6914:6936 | 0.22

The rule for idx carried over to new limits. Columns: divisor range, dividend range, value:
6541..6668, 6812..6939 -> 0.65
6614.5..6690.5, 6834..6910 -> 0.68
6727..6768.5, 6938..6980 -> 1.37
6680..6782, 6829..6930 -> 0.90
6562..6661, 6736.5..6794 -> 0.67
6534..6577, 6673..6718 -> 0.71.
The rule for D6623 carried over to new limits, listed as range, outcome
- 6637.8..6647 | 5.46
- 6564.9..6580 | 5.49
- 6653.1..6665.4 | 4.79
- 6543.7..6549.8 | 6.09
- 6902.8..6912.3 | 3.68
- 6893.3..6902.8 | 3.54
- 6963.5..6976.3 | 5.08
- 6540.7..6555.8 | 6.01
